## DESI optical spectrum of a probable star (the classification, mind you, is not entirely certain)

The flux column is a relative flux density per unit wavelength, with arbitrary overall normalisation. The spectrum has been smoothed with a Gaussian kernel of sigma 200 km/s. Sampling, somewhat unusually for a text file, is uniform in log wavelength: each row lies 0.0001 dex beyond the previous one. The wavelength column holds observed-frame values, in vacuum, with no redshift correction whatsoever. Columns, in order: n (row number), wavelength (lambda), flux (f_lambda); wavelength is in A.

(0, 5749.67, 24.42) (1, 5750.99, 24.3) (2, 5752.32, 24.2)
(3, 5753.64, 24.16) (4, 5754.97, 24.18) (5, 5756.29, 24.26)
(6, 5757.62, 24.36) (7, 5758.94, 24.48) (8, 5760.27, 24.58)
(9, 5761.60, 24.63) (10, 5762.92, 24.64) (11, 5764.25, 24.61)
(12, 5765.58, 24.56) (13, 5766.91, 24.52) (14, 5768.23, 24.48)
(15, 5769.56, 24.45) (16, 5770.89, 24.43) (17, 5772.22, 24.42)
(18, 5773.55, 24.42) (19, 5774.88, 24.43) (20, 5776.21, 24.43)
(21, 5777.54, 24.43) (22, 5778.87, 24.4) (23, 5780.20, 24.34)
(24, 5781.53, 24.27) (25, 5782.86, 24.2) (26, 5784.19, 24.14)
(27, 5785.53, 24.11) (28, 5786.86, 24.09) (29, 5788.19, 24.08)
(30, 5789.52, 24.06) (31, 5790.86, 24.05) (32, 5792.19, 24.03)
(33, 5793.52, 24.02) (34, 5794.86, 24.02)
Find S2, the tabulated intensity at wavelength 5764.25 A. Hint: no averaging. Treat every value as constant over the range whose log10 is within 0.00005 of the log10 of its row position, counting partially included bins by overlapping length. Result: 24.61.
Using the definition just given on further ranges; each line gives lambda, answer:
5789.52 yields 24.06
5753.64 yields 24.16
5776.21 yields 24.43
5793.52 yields 24.02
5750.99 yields 24.3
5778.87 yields 24.4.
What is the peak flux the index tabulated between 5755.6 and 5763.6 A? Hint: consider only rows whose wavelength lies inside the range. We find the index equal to 24.64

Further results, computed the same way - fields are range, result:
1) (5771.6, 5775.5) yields 24.43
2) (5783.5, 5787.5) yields 24.14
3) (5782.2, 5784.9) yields 24.2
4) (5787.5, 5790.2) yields 24.08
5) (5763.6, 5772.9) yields 24.61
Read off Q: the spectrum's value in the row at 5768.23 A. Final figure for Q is 24.48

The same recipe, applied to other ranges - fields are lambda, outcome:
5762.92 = 24.64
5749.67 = 24.42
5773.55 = 24.42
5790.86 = 24.05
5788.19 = 24.08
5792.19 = 24.03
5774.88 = 24.43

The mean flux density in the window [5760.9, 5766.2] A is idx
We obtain 24.6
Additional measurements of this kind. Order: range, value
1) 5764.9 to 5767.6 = 24.6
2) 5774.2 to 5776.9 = 24.4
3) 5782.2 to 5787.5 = 24.1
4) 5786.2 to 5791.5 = 24.1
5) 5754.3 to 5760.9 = 24.4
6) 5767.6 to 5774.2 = 24.4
